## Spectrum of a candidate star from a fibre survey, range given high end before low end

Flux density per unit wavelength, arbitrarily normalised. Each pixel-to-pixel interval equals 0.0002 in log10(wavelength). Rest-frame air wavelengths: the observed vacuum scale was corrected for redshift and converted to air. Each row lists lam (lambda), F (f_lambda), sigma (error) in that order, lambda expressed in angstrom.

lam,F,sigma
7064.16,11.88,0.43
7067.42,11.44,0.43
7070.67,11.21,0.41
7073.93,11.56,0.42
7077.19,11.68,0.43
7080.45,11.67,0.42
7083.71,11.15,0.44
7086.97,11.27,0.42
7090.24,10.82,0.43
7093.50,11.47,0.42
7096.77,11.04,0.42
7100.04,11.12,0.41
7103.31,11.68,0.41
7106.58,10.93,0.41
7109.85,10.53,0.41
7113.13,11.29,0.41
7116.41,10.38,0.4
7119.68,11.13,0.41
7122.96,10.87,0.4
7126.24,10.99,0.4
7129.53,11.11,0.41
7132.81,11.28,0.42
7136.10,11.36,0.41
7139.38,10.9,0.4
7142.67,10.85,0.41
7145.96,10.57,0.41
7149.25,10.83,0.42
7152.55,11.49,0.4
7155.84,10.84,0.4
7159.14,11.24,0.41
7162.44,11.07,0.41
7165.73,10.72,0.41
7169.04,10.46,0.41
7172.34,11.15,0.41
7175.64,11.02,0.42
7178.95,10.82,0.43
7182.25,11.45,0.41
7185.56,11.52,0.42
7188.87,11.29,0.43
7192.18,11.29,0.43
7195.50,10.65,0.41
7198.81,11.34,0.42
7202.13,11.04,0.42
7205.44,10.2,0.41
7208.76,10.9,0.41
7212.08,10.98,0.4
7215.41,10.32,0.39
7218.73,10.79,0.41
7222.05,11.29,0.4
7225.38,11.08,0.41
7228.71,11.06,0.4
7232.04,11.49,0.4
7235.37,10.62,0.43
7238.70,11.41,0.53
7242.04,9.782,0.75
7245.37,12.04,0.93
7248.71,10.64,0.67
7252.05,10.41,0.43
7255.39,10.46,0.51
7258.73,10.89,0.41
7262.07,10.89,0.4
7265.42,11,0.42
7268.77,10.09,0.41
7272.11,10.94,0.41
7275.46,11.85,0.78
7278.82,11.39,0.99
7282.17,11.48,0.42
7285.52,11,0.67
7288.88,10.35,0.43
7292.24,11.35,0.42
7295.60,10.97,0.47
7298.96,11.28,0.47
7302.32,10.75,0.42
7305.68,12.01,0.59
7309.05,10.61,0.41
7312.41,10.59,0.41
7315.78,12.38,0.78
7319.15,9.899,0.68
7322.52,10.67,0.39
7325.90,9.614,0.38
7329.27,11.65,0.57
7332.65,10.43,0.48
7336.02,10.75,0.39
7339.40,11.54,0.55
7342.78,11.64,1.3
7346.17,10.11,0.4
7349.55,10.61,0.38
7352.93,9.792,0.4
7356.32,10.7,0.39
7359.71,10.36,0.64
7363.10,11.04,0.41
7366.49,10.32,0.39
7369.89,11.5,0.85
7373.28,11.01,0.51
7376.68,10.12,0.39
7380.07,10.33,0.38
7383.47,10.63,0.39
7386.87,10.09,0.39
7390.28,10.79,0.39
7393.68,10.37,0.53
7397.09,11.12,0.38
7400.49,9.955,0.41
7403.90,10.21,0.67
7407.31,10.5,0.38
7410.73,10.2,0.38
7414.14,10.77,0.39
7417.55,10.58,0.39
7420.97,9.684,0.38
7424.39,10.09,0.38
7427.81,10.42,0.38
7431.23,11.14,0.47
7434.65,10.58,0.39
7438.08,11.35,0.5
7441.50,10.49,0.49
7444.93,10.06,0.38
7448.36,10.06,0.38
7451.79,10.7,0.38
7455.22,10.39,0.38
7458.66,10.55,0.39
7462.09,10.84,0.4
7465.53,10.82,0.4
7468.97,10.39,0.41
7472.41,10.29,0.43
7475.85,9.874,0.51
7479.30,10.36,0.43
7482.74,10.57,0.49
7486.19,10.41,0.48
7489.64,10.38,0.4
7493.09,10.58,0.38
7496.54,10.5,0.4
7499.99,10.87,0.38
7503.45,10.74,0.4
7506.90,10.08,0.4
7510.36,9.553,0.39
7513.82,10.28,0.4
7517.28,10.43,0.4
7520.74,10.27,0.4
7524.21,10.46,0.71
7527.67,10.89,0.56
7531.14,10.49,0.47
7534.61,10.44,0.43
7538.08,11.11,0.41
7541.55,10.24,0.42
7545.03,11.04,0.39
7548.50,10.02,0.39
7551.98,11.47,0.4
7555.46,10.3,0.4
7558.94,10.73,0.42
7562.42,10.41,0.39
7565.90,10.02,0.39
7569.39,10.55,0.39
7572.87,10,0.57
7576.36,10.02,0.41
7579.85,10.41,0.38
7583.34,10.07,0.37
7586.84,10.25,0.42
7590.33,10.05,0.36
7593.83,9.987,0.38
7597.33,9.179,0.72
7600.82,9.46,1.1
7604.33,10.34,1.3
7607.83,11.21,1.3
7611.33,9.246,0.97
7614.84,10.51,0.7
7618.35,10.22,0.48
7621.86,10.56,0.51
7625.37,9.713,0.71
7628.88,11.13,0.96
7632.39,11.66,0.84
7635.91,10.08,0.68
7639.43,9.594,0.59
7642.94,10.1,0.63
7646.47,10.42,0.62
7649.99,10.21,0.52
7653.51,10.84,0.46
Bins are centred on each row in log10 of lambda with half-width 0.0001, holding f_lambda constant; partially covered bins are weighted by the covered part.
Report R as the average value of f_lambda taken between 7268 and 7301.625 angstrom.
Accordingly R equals 11.1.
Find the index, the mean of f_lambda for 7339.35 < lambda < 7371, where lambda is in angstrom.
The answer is 10.7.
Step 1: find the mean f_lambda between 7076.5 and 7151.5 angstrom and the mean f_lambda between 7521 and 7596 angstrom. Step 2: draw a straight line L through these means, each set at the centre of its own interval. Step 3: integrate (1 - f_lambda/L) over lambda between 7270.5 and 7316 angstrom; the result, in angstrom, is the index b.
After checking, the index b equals -1.53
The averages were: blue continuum 11.1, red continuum 10.4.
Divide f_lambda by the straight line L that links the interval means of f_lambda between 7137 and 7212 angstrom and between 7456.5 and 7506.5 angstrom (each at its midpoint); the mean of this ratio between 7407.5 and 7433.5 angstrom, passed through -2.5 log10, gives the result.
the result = 0.02 mag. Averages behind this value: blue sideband 11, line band 10.4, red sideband 10.5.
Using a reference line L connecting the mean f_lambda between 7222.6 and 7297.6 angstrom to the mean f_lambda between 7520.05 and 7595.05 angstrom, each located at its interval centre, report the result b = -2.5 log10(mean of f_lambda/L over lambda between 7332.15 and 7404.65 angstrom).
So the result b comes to 0.02 mag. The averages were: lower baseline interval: 11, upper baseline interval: 10.4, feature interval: 10.6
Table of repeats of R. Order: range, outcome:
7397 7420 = 10.4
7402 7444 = 10.5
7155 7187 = 11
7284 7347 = 10.9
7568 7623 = 10.1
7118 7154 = 11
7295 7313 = 11.1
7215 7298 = 11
